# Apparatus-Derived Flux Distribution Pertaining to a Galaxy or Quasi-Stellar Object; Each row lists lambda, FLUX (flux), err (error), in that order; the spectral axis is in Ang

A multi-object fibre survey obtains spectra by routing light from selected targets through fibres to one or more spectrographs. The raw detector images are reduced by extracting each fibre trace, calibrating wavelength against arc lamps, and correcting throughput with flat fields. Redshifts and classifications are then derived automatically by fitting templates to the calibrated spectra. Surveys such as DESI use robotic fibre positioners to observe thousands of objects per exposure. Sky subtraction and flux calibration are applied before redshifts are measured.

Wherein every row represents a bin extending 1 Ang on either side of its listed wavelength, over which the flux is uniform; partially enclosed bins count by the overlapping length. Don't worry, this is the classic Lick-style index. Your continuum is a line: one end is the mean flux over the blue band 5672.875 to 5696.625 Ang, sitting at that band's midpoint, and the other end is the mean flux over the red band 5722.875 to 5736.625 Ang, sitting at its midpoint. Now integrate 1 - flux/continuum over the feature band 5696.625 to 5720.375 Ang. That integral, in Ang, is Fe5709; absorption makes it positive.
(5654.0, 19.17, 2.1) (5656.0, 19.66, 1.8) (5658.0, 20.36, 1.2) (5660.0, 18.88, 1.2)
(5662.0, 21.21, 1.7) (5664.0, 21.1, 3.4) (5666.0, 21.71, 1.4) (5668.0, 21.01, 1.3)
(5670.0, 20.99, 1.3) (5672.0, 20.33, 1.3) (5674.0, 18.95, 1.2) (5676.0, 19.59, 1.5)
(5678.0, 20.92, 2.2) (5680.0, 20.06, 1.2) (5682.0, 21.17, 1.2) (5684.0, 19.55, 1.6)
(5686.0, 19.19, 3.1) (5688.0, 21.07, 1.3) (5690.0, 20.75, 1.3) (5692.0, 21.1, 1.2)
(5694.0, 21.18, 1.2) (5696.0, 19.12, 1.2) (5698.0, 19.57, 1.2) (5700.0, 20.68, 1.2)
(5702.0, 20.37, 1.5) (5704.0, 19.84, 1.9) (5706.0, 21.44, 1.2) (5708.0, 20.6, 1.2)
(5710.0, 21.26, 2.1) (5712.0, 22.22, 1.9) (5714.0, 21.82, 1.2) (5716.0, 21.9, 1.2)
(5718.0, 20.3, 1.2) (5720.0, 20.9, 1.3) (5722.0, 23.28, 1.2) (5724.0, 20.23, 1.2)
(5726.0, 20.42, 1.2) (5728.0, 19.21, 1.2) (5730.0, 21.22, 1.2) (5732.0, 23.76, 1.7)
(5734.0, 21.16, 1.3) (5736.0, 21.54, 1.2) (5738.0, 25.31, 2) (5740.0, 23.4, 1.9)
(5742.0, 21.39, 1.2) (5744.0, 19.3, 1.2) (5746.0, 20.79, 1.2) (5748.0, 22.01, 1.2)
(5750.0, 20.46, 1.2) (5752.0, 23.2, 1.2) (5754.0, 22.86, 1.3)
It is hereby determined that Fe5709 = -0.2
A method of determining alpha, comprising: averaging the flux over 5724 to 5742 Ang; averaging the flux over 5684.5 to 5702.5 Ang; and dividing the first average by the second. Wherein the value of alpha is 1.1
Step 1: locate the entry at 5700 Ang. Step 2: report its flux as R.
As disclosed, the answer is 20.68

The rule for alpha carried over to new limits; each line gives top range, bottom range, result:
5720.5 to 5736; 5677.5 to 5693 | 1.04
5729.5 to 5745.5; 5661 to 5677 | 1.07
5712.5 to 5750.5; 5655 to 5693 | 1.05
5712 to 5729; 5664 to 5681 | 1.03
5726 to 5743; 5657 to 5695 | 1.08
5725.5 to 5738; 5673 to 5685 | 1.08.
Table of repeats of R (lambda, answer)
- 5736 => 21.54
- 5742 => 21.39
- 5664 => 21.1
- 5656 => 19.66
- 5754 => 22.86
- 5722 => 23.28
